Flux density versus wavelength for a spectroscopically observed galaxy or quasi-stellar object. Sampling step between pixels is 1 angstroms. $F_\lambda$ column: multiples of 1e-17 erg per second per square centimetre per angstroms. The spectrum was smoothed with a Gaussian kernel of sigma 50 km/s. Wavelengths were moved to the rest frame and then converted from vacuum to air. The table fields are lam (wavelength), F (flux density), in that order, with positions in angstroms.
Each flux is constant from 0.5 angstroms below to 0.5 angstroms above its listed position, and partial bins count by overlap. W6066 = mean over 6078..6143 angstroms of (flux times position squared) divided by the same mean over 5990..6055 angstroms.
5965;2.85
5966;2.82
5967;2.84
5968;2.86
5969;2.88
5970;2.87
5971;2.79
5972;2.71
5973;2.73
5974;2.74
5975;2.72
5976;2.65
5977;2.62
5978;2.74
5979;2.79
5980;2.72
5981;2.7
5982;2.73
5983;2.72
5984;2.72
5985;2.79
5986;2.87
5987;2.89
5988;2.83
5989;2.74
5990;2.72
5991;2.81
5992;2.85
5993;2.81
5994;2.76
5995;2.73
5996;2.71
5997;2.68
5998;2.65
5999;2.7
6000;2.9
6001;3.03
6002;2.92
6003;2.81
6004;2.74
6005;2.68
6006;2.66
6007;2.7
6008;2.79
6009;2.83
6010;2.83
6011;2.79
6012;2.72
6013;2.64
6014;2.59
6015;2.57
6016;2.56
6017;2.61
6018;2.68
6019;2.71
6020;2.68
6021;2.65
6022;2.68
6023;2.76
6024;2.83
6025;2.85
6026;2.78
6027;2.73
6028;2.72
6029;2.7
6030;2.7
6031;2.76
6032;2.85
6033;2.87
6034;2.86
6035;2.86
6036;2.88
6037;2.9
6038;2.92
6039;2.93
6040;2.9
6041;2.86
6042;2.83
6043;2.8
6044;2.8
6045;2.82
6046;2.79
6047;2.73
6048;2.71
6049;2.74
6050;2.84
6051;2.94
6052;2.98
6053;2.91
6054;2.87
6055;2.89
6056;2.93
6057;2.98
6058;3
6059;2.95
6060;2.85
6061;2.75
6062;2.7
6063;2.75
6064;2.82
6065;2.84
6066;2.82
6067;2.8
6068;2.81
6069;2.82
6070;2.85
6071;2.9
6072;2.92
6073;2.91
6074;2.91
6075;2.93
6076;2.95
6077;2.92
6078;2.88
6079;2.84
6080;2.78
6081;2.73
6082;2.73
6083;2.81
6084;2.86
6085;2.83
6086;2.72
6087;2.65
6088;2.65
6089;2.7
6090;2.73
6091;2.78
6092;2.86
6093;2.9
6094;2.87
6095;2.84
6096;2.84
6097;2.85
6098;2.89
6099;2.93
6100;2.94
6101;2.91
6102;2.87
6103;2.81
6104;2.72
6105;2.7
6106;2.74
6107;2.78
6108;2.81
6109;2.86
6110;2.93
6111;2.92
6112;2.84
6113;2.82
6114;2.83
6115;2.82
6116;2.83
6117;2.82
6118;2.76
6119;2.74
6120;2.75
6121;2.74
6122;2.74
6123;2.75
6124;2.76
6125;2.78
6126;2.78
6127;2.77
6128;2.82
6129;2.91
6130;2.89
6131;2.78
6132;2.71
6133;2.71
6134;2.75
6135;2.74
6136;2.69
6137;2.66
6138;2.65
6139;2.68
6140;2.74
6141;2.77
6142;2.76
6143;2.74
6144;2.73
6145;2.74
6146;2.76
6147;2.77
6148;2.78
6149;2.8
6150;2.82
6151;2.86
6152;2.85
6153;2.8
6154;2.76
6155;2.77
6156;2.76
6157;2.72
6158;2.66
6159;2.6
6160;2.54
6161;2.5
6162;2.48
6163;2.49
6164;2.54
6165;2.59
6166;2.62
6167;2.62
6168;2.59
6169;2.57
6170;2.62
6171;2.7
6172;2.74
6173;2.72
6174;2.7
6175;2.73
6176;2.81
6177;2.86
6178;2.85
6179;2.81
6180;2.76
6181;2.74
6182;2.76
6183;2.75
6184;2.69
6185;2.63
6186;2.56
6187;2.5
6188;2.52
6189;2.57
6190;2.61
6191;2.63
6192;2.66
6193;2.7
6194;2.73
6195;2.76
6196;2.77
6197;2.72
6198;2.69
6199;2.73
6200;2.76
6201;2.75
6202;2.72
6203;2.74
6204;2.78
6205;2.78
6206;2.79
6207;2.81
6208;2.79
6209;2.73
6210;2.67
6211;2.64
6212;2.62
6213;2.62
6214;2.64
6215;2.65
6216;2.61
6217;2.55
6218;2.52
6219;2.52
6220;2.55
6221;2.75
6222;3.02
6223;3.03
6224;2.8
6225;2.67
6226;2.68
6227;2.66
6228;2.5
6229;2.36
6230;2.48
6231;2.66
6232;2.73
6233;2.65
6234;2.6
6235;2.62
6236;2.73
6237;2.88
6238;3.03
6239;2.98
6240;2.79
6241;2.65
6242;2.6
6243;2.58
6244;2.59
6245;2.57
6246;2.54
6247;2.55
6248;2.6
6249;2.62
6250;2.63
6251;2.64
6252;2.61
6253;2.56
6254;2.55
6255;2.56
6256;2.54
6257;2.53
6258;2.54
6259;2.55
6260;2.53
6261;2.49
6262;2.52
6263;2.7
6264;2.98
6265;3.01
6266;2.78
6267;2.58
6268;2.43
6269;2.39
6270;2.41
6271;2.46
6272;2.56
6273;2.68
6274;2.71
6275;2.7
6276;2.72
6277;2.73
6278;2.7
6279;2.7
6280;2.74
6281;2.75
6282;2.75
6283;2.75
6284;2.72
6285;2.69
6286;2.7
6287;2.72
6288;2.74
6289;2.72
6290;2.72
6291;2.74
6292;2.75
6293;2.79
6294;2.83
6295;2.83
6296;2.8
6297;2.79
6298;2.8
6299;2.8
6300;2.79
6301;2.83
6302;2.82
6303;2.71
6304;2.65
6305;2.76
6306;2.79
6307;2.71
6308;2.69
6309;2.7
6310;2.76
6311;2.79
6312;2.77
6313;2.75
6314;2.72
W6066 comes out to 1.0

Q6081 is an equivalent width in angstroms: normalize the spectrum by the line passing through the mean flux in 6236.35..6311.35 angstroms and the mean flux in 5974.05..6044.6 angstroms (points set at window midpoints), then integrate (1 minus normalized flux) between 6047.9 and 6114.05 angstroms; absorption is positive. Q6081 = -2.3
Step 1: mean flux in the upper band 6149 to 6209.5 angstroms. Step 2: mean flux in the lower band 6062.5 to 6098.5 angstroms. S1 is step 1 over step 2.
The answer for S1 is 0.96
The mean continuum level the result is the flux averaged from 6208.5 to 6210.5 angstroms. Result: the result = 2.7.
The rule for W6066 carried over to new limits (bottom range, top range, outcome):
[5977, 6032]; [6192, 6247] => 1.05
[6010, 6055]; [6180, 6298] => 1.03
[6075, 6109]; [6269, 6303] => 1.03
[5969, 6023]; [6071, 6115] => 1.07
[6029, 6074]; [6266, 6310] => 1.03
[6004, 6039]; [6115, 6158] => 1.04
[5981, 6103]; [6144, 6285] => 1.01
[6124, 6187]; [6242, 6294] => 1.01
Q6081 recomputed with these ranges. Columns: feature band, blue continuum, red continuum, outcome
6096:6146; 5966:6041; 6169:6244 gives -1.2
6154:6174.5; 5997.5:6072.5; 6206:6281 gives 0.6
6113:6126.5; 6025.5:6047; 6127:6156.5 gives 0.0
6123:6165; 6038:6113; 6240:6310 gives 0.8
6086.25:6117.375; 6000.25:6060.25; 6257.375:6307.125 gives -0.6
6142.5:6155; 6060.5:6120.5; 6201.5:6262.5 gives -0.1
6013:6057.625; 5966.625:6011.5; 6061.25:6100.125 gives 0.1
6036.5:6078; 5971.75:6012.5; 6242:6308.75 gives -1.8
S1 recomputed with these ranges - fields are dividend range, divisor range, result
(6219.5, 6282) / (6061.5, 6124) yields 0.94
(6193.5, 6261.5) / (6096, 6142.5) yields 0.95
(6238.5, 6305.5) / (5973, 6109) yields 0.96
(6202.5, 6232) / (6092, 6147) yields 0.96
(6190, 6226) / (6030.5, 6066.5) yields 0.95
